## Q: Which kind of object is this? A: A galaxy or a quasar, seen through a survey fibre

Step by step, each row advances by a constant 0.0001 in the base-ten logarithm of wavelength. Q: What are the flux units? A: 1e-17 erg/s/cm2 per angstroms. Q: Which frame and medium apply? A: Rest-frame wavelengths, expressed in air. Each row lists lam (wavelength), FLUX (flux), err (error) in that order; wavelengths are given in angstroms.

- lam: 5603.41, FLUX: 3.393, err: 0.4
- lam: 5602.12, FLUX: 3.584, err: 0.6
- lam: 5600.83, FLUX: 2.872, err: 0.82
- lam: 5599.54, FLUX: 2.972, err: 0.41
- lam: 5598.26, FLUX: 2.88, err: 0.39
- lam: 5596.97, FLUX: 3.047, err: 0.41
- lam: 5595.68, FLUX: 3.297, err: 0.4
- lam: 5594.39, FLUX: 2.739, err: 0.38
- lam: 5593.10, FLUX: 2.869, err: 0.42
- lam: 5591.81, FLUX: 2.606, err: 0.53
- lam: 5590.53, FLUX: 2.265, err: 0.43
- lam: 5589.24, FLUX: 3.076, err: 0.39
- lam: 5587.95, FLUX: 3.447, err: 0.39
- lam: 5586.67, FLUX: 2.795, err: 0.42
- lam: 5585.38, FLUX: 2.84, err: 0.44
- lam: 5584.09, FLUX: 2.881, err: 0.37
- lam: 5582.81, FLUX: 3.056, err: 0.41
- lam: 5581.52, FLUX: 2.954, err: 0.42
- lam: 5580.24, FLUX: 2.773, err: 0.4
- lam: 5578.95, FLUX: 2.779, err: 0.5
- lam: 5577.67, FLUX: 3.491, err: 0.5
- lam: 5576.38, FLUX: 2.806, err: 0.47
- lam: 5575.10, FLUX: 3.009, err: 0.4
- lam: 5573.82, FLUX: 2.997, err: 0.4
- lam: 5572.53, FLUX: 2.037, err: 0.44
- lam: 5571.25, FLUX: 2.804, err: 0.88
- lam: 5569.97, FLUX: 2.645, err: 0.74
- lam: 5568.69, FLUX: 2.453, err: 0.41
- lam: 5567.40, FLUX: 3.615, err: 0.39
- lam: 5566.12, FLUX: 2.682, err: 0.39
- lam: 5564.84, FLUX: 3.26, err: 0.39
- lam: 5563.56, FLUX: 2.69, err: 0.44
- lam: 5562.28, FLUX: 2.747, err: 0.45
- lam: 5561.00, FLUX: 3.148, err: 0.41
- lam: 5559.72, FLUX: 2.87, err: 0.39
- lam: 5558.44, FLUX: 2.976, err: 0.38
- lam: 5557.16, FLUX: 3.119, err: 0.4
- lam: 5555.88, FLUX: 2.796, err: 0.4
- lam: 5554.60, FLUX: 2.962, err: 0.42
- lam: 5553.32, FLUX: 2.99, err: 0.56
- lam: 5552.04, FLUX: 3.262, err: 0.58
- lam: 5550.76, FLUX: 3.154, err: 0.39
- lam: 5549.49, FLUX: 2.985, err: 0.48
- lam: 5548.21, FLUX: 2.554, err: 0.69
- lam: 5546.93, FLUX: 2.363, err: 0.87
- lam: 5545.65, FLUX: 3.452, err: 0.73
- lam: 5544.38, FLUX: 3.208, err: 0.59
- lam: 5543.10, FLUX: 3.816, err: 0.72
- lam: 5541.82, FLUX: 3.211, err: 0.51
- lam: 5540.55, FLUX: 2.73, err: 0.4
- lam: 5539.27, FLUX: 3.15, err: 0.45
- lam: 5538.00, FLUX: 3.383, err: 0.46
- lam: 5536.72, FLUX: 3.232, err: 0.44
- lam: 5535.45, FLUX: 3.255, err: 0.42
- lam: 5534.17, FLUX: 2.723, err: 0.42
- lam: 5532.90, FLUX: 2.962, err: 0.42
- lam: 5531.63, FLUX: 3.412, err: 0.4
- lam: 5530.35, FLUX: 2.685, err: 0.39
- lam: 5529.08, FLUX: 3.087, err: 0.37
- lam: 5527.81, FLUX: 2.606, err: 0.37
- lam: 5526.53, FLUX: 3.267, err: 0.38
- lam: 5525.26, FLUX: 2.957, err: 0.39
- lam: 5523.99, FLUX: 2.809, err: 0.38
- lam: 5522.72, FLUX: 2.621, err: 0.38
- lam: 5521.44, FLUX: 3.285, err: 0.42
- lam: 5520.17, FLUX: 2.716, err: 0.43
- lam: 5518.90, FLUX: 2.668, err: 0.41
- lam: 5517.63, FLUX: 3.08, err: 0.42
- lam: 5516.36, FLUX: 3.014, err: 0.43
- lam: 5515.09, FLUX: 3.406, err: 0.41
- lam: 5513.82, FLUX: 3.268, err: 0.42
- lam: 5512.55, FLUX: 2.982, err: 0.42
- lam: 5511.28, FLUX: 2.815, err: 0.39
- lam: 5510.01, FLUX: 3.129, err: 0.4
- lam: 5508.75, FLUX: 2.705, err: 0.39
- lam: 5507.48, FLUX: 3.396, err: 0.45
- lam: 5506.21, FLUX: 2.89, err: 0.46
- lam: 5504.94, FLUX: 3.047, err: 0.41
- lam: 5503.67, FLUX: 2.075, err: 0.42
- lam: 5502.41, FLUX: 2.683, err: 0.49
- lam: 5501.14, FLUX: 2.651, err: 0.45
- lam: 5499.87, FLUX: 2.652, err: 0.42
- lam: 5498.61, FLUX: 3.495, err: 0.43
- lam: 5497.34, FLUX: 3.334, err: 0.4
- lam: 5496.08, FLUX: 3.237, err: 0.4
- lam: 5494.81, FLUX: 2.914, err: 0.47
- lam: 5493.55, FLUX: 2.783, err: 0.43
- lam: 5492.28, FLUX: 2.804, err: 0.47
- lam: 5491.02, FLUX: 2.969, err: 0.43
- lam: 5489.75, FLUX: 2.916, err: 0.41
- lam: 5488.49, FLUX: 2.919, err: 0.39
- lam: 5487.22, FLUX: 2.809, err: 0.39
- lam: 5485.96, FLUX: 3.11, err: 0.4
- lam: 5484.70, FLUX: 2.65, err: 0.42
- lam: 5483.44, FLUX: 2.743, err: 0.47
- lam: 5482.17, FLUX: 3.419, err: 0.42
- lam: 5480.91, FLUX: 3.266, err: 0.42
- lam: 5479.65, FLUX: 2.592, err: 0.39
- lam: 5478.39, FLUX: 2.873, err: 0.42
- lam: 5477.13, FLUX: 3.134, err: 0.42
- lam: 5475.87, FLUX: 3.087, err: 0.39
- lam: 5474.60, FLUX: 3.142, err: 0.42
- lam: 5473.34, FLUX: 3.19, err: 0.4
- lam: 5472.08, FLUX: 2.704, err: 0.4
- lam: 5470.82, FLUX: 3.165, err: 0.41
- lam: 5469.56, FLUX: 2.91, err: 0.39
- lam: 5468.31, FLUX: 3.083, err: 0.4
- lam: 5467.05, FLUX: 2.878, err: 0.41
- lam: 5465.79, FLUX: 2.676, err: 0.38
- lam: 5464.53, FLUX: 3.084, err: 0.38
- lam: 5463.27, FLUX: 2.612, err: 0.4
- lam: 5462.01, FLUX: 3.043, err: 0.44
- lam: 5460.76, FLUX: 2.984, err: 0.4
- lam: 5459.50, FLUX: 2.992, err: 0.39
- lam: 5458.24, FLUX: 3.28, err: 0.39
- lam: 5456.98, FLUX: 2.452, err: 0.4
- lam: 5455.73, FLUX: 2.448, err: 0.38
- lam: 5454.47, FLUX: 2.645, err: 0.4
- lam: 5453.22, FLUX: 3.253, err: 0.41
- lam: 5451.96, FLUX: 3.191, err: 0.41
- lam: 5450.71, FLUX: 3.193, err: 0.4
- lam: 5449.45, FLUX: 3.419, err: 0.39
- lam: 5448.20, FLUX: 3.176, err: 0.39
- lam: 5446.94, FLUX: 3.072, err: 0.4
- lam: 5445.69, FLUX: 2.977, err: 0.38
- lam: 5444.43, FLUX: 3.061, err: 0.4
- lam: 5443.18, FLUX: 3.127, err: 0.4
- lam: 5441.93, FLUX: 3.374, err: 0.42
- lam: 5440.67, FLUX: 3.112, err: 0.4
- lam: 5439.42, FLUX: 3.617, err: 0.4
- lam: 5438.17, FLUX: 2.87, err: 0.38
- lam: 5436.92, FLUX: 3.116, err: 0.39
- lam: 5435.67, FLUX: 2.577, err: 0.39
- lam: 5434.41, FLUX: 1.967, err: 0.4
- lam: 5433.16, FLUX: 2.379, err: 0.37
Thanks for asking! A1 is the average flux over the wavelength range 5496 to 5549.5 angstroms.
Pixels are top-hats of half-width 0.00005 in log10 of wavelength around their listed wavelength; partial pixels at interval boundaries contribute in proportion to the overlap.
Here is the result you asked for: 3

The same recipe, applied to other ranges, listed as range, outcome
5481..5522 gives 2.96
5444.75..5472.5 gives 2.97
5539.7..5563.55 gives 3.01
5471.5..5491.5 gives 2.97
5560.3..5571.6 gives 2.9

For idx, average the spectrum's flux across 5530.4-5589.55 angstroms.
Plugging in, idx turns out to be 2.99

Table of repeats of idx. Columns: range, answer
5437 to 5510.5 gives 2.98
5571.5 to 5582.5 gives 2.86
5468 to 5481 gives 3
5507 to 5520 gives 3.03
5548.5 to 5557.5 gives 3.02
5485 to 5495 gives 2.89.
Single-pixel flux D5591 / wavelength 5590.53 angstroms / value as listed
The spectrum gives 2.265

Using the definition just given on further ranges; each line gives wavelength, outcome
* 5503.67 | 2.075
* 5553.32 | 2.99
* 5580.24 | 2.773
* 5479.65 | 2.592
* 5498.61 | 3.495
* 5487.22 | 2.809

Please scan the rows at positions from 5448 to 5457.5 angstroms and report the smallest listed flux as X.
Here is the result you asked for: 2.448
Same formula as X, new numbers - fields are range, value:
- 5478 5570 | 2.075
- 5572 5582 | 2.037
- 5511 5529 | 2.606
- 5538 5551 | 2.363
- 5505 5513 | 2.705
